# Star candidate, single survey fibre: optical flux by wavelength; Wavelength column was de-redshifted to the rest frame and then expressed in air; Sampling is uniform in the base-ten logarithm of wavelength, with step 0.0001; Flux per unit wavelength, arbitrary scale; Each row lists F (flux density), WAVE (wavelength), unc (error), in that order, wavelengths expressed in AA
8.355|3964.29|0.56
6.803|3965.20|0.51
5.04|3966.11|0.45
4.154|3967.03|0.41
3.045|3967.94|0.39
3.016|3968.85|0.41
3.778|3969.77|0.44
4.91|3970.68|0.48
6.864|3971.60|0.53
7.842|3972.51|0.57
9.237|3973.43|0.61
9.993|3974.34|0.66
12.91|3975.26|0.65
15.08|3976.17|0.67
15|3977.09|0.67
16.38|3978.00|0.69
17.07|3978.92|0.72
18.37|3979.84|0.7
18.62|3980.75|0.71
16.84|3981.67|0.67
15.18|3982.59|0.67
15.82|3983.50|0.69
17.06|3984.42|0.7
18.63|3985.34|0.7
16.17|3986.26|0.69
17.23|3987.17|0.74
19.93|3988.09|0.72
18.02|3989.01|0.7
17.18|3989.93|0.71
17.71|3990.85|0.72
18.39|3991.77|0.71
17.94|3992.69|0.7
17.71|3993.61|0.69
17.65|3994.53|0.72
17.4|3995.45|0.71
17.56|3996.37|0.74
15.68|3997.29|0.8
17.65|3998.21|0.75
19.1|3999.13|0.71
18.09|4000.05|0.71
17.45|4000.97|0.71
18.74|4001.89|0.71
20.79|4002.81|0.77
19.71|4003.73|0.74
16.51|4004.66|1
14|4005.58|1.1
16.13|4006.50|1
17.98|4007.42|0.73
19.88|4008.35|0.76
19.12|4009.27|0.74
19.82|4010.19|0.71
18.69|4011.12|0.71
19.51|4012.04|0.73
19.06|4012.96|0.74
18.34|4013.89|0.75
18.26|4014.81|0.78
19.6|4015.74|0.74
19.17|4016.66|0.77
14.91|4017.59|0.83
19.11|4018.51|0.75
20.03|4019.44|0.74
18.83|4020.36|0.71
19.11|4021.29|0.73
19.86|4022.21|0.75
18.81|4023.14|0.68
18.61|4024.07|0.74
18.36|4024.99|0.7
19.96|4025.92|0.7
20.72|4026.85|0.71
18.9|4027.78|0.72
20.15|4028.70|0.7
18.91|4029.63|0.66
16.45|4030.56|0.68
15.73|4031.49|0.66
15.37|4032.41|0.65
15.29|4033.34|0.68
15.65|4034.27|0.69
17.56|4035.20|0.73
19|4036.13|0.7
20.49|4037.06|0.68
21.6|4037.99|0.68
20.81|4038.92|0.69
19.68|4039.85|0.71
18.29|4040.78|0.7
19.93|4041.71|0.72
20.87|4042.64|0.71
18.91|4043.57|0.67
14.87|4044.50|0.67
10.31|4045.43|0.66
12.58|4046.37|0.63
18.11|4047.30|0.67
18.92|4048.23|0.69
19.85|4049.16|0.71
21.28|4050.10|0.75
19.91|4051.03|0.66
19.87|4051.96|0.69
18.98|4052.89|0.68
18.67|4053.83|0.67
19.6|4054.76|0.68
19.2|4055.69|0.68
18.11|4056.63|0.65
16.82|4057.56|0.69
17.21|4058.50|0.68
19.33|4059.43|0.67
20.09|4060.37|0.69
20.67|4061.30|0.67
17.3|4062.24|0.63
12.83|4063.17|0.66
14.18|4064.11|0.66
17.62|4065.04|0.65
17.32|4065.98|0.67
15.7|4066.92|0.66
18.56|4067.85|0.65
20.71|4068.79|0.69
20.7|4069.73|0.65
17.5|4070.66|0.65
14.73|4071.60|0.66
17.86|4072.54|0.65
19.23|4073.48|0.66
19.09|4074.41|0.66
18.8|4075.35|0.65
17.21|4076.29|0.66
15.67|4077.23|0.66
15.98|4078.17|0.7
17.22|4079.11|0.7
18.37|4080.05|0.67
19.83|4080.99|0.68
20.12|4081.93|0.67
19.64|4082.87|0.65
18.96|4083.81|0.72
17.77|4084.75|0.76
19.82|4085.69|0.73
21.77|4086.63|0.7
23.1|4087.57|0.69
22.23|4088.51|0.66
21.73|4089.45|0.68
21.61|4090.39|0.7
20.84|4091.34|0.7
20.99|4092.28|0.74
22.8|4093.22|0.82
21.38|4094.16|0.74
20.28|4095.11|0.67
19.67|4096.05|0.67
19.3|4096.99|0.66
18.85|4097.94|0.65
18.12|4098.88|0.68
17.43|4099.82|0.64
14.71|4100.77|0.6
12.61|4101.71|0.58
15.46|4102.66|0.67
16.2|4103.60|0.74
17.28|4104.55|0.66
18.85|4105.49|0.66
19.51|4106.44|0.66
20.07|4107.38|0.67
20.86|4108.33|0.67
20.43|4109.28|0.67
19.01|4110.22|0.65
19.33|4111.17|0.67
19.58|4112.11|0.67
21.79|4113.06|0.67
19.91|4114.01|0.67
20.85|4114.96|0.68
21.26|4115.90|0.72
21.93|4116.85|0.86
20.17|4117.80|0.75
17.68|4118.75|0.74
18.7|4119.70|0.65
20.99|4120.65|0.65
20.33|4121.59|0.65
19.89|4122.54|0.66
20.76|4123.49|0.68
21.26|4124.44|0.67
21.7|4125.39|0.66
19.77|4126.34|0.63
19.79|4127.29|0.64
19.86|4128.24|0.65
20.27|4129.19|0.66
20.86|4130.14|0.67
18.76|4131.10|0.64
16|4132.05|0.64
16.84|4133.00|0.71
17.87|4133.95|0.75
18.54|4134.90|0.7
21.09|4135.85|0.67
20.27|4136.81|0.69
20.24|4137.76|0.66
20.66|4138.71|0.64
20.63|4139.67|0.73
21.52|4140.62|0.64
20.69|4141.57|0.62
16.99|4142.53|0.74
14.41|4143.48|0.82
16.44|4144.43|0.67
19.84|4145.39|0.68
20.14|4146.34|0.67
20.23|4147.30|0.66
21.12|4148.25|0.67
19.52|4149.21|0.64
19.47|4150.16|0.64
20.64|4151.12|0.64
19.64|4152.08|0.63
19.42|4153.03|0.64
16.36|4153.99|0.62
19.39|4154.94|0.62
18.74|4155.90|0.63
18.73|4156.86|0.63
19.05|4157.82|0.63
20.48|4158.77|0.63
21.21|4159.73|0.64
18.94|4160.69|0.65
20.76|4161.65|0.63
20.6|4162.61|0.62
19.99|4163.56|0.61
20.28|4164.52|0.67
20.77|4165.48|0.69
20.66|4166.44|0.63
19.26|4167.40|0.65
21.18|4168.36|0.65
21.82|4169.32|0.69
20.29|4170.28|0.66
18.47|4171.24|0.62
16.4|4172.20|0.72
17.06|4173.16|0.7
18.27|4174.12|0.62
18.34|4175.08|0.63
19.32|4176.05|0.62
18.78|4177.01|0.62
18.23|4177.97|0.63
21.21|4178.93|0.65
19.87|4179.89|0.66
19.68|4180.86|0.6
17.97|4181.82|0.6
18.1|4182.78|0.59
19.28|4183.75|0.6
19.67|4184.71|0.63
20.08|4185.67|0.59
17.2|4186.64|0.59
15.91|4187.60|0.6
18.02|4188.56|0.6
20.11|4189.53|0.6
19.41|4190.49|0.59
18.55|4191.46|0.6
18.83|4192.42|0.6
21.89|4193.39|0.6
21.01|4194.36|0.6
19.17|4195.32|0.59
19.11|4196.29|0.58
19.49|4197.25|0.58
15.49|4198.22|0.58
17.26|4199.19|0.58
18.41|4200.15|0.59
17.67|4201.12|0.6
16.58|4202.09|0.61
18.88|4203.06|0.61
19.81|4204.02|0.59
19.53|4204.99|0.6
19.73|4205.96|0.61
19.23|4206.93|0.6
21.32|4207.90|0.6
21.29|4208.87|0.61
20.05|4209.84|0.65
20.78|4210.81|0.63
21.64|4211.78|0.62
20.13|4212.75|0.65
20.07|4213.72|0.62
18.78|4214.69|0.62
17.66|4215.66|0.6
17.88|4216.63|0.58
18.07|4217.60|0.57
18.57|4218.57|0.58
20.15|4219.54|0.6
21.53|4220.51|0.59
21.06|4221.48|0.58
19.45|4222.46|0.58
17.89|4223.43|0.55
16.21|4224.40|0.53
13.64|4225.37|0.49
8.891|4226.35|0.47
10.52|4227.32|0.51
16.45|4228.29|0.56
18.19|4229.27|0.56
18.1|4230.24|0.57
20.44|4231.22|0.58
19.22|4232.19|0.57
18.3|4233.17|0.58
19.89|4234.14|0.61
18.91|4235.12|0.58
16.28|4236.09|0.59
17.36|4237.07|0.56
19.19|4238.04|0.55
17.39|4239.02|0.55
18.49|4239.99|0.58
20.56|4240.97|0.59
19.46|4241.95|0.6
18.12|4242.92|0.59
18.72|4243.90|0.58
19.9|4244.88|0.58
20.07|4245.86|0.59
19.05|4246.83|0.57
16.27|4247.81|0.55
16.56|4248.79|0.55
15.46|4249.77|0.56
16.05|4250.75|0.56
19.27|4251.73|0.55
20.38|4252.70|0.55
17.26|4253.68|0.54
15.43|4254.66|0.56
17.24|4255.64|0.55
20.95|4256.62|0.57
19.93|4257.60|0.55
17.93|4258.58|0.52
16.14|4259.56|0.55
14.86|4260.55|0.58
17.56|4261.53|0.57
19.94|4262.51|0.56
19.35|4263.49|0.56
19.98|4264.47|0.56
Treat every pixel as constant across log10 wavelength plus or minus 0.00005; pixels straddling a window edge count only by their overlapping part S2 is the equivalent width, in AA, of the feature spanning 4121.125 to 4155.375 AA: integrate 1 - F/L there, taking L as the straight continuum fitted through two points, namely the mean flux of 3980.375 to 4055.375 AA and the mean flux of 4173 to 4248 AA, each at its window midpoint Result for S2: -1.9 AA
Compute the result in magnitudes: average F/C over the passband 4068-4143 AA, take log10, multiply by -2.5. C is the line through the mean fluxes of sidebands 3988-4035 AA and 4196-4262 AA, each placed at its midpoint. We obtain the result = -0.067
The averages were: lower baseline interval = 18.2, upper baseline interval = 18.3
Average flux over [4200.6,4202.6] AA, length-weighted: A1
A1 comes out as 17.1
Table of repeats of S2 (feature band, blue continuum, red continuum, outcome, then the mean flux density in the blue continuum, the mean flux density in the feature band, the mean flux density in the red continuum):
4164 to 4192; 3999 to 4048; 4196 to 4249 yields -1.1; 18.3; 19.1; 18.4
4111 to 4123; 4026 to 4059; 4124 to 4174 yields -0.7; 18.3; 20.2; 19.5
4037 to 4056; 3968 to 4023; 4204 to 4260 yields -2.1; 16.4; 18.7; 18.4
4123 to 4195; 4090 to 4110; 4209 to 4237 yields -3.3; 18.9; 19.4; 18.2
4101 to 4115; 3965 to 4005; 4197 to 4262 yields -1.9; 14.6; 18.6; 18.2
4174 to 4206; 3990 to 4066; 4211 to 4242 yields -1.2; 18.2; 18.8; 18.1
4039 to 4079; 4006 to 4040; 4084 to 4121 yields 2.3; 18.6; 17.9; 19.6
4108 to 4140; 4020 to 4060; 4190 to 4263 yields -2.6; 18.4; 19.9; 18.4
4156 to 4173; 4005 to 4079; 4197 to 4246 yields -1.4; 18.2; 19.9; 18.5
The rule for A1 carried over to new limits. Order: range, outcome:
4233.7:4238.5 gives 18.3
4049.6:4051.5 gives 20.6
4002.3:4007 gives 17.5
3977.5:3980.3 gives 17.3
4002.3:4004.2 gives 20.2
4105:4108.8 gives 19.8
